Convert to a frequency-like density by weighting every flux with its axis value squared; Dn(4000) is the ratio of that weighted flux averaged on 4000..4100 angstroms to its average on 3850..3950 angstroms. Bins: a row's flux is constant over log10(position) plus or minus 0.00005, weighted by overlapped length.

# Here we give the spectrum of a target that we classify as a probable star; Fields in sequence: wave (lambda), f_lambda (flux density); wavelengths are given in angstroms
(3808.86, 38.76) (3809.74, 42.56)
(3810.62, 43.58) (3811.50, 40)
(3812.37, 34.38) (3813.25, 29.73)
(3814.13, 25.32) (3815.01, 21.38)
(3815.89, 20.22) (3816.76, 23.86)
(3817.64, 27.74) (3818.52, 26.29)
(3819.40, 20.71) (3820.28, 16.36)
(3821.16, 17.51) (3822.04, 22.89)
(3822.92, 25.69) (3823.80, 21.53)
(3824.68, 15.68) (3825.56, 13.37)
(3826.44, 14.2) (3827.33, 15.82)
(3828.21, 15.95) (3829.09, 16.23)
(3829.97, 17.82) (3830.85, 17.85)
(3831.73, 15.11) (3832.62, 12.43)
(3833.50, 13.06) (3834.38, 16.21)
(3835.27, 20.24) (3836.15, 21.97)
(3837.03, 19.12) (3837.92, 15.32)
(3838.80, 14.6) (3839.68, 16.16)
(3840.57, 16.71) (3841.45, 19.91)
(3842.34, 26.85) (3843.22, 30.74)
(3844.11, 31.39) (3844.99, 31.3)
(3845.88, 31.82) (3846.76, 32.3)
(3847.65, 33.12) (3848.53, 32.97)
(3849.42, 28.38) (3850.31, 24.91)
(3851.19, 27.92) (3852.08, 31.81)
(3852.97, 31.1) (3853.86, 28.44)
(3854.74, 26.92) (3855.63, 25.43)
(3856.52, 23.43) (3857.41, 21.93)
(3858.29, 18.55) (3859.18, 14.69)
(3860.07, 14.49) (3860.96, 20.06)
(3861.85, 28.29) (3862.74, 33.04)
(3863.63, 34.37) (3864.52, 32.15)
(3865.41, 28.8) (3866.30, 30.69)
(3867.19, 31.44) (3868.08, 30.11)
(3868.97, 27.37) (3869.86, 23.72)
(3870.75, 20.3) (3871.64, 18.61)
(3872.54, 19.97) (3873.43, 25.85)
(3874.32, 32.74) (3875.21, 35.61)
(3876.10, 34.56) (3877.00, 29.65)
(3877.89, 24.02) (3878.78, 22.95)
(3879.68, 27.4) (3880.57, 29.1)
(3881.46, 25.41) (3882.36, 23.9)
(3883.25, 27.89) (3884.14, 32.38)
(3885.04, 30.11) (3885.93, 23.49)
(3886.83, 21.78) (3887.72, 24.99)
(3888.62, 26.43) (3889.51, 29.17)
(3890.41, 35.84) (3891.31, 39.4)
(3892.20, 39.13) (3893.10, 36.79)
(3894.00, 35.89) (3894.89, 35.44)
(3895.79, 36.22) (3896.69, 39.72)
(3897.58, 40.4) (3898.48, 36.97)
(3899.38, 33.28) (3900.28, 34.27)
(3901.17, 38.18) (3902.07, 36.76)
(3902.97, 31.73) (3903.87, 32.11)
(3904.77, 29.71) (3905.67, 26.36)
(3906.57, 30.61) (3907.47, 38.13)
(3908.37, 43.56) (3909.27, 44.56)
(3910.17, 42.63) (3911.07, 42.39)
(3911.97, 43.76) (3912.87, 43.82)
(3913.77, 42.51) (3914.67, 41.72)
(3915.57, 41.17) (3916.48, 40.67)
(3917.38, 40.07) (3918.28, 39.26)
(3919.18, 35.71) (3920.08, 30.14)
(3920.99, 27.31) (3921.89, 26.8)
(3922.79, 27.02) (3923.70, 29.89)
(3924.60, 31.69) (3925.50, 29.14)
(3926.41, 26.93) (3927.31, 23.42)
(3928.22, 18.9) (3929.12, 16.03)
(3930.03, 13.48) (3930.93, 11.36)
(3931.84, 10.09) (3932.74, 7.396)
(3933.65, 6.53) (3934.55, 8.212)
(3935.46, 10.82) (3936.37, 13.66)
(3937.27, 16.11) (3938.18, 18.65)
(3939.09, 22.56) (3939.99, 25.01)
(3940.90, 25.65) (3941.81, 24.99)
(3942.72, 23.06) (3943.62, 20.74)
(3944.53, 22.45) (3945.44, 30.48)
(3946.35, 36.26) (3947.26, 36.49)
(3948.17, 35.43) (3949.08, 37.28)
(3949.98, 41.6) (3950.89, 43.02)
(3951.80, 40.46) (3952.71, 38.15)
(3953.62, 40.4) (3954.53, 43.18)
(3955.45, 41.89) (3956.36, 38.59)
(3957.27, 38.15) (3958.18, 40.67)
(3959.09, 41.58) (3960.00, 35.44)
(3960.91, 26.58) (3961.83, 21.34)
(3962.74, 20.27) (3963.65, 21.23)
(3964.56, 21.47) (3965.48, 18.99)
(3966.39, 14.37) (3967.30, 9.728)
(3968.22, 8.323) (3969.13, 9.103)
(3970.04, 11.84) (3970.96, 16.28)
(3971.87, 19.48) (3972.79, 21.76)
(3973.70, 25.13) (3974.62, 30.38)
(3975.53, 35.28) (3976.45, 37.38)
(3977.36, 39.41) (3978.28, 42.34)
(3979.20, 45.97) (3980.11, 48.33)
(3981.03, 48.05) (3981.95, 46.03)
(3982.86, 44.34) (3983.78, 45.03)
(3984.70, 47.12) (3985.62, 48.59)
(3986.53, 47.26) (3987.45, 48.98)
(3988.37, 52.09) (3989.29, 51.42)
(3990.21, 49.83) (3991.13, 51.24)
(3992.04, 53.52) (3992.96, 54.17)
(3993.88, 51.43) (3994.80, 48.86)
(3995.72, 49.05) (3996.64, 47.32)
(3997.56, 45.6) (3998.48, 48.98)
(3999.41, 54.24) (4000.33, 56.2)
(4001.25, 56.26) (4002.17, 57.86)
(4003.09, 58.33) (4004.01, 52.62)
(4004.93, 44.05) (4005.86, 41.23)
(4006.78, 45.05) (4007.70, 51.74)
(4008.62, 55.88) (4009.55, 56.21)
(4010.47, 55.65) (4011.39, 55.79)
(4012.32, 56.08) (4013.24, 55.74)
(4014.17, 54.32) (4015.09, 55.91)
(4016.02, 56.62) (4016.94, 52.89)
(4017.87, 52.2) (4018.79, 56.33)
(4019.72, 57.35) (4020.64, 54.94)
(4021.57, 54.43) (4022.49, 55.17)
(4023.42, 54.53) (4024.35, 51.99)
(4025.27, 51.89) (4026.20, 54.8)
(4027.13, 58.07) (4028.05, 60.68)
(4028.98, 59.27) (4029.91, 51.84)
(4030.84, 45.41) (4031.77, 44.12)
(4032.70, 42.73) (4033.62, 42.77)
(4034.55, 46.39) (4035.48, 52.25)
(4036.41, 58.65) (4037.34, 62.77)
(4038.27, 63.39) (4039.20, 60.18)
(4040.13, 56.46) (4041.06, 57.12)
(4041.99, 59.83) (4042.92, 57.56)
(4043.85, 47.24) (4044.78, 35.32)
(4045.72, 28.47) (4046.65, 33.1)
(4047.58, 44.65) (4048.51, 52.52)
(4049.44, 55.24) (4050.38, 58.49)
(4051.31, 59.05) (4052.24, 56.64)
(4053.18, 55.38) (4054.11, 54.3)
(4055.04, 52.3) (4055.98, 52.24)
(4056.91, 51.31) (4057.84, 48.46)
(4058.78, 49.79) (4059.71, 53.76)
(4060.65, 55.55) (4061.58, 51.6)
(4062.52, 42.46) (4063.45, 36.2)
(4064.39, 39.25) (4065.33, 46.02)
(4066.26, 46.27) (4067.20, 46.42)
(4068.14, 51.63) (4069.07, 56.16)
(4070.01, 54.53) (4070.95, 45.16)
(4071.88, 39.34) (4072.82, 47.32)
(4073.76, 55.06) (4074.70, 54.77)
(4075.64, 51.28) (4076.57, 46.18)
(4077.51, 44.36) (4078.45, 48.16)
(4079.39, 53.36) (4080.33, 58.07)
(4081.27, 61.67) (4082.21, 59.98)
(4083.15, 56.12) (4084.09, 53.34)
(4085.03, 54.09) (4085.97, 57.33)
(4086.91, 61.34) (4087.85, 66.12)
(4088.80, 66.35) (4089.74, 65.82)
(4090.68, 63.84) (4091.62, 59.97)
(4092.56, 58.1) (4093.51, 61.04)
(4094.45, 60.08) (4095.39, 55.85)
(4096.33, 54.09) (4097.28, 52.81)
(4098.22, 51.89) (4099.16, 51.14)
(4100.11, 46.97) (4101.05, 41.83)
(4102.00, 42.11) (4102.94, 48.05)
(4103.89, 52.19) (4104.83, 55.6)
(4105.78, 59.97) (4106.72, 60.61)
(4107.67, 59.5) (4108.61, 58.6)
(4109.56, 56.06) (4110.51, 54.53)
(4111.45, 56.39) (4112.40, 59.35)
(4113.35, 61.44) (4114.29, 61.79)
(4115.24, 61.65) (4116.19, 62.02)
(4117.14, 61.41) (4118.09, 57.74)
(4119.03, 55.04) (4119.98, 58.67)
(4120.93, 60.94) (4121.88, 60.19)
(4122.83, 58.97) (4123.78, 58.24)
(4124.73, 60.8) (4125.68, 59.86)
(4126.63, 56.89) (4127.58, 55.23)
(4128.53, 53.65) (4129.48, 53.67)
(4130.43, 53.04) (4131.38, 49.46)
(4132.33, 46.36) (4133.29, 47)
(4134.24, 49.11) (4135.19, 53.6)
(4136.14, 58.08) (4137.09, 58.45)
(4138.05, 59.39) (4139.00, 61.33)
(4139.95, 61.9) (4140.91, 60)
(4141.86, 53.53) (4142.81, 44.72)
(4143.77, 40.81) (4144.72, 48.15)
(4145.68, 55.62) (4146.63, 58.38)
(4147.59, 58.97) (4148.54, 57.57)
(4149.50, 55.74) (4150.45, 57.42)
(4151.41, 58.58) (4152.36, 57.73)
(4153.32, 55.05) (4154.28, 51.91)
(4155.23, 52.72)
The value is 1.98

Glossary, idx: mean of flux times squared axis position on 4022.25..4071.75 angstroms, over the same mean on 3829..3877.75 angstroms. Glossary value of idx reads 2.27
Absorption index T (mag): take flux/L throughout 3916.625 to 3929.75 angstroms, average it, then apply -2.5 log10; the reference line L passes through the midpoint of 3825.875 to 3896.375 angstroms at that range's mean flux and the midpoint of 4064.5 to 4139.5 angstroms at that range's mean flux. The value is 0.15 mag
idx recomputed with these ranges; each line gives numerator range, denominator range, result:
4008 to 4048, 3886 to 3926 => 1.59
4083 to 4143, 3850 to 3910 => 2.13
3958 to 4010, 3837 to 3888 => 1.62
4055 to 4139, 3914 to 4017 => 1.61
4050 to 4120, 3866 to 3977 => 2.03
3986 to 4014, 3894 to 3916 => 1.44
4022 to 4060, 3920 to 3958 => 2.07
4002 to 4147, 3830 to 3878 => 2.41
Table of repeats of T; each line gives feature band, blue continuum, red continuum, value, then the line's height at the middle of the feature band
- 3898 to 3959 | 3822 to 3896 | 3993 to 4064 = 0.168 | 36.3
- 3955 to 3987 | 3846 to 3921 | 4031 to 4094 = 0.300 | 41.6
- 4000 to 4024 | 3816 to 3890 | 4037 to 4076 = -0.203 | 44.8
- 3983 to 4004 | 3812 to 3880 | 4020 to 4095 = -0.159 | 44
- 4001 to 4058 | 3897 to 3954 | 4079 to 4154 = -0.191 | 44.4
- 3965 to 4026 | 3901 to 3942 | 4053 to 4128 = -0.123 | 39.8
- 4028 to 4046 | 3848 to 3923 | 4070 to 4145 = -0.087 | 47.7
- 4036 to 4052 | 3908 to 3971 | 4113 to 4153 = -0.208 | 43.3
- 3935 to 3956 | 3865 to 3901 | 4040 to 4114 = 0.248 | 37.4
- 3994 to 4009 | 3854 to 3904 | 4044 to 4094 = -0.160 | 43.9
